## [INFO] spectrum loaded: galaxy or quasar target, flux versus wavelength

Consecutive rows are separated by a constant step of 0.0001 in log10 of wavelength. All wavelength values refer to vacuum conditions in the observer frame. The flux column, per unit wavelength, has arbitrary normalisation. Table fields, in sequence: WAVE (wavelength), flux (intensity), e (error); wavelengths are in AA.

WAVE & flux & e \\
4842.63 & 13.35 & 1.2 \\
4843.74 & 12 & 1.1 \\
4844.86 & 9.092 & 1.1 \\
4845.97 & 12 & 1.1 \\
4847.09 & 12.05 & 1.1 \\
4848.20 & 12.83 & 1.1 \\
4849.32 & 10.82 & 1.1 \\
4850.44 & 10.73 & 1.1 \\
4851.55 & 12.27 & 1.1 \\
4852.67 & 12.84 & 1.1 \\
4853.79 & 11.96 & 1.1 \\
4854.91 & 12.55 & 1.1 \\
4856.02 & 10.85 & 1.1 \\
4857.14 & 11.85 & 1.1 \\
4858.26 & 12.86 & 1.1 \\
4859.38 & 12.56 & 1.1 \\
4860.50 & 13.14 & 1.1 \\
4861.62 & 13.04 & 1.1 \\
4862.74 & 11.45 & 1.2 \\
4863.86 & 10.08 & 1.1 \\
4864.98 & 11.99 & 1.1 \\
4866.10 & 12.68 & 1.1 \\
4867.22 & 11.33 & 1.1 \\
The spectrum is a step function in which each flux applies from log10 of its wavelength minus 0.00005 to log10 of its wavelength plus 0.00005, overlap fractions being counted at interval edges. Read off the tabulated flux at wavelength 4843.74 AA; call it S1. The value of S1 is 12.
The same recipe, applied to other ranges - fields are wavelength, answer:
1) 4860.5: 13.14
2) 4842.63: 13.35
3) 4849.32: 10.82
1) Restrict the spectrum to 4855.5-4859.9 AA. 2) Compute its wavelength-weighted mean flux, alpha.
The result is 12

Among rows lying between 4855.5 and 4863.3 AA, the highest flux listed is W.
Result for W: 13.14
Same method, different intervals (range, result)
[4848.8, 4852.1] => 12.27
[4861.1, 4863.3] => 13.04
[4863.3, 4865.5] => 11.99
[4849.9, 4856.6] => 12.84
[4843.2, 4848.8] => 12.83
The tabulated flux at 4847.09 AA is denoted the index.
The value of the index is 12.05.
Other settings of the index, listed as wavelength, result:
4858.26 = 12.86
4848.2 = 12.83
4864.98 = 11.99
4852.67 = 12.84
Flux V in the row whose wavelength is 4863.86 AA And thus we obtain 10.08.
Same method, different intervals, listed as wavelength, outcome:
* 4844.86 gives 9.092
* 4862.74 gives 11.45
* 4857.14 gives 11.85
